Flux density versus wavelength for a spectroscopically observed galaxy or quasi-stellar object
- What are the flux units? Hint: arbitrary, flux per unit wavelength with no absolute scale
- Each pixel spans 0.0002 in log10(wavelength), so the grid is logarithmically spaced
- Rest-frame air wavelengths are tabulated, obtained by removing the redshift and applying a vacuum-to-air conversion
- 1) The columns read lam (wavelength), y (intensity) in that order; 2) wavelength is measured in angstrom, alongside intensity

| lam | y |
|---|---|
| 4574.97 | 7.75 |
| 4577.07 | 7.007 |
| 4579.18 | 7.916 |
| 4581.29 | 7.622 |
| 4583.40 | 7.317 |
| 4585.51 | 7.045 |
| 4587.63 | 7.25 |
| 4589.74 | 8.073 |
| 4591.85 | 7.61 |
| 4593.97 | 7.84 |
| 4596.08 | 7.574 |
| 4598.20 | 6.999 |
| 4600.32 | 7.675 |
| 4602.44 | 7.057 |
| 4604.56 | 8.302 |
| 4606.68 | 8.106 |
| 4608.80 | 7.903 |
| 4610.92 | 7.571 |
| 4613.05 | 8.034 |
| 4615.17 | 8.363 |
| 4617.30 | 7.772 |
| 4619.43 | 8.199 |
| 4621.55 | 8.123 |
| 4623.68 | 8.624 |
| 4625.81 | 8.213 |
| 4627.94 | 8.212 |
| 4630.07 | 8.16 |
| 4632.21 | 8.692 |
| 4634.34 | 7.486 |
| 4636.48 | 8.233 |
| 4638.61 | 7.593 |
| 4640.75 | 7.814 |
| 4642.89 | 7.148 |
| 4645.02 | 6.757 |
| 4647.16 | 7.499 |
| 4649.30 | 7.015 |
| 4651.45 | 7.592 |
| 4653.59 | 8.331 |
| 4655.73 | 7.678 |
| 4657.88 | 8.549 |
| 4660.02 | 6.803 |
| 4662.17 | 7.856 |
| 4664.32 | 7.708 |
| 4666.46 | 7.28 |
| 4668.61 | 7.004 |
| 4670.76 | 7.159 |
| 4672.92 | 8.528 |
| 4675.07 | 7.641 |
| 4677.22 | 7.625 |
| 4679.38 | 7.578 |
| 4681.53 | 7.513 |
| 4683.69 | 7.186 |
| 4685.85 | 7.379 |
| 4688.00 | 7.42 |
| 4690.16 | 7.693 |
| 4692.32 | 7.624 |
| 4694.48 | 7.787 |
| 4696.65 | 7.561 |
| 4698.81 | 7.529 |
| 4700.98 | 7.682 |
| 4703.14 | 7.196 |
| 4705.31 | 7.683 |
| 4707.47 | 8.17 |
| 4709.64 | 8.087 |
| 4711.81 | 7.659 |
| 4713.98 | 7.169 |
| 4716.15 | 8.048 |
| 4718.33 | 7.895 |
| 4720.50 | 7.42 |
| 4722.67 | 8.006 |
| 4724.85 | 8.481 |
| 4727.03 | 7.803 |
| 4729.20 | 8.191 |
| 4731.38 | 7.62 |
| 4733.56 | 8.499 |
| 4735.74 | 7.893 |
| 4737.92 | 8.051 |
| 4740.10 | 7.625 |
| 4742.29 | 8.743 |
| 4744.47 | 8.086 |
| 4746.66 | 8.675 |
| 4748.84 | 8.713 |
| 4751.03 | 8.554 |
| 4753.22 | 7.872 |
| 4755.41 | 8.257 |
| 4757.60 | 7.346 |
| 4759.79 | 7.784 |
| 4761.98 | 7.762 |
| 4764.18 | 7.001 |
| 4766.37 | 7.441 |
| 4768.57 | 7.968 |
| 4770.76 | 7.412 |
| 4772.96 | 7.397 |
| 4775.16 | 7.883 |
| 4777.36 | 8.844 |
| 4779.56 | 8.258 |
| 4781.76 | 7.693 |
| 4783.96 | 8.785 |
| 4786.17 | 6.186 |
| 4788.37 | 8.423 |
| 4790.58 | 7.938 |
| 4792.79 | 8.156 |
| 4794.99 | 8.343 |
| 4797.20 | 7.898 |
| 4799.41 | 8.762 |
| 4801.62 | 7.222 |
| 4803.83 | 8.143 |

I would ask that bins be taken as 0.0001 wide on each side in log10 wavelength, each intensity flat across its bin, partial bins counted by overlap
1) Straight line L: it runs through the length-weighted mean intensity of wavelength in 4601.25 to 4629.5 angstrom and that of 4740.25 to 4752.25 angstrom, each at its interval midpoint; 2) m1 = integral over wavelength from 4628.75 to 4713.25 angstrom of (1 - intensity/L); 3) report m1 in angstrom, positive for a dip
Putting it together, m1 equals 6.0 angstrom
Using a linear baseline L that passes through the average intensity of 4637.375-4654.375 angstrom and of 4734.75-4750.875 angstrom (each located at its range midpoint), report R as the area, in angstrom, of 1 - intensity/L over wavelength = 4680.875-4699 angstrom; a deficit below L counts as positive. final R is 0.7 angstrom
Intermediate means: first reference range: 7.46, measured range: 7.52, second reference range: 8.28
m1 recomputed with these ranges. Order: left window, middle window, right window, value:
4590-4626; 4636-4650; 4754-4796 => 0.8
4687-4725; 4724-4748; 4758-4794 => -1.3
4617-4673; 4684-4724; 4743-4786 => 1.0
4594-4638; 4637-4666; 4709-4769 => 1.4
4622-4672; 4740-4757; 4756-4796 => -1.2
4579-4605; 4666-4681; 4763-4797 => 0.2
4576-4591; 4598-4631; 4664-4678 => -2.1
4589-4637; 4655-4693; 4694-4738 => 1.5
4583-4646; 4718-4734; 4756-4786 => -0.4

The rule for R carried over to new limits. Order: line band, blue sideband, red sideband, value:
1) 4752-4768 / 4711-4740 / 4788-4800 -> 0.8 angstrom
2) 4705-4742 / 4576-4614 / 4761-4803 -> -0.7 angstrom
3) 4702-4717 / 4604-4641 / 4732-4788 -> 0.5 angstrom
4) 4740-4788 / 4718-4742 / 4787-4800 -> 0.9 angstrom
